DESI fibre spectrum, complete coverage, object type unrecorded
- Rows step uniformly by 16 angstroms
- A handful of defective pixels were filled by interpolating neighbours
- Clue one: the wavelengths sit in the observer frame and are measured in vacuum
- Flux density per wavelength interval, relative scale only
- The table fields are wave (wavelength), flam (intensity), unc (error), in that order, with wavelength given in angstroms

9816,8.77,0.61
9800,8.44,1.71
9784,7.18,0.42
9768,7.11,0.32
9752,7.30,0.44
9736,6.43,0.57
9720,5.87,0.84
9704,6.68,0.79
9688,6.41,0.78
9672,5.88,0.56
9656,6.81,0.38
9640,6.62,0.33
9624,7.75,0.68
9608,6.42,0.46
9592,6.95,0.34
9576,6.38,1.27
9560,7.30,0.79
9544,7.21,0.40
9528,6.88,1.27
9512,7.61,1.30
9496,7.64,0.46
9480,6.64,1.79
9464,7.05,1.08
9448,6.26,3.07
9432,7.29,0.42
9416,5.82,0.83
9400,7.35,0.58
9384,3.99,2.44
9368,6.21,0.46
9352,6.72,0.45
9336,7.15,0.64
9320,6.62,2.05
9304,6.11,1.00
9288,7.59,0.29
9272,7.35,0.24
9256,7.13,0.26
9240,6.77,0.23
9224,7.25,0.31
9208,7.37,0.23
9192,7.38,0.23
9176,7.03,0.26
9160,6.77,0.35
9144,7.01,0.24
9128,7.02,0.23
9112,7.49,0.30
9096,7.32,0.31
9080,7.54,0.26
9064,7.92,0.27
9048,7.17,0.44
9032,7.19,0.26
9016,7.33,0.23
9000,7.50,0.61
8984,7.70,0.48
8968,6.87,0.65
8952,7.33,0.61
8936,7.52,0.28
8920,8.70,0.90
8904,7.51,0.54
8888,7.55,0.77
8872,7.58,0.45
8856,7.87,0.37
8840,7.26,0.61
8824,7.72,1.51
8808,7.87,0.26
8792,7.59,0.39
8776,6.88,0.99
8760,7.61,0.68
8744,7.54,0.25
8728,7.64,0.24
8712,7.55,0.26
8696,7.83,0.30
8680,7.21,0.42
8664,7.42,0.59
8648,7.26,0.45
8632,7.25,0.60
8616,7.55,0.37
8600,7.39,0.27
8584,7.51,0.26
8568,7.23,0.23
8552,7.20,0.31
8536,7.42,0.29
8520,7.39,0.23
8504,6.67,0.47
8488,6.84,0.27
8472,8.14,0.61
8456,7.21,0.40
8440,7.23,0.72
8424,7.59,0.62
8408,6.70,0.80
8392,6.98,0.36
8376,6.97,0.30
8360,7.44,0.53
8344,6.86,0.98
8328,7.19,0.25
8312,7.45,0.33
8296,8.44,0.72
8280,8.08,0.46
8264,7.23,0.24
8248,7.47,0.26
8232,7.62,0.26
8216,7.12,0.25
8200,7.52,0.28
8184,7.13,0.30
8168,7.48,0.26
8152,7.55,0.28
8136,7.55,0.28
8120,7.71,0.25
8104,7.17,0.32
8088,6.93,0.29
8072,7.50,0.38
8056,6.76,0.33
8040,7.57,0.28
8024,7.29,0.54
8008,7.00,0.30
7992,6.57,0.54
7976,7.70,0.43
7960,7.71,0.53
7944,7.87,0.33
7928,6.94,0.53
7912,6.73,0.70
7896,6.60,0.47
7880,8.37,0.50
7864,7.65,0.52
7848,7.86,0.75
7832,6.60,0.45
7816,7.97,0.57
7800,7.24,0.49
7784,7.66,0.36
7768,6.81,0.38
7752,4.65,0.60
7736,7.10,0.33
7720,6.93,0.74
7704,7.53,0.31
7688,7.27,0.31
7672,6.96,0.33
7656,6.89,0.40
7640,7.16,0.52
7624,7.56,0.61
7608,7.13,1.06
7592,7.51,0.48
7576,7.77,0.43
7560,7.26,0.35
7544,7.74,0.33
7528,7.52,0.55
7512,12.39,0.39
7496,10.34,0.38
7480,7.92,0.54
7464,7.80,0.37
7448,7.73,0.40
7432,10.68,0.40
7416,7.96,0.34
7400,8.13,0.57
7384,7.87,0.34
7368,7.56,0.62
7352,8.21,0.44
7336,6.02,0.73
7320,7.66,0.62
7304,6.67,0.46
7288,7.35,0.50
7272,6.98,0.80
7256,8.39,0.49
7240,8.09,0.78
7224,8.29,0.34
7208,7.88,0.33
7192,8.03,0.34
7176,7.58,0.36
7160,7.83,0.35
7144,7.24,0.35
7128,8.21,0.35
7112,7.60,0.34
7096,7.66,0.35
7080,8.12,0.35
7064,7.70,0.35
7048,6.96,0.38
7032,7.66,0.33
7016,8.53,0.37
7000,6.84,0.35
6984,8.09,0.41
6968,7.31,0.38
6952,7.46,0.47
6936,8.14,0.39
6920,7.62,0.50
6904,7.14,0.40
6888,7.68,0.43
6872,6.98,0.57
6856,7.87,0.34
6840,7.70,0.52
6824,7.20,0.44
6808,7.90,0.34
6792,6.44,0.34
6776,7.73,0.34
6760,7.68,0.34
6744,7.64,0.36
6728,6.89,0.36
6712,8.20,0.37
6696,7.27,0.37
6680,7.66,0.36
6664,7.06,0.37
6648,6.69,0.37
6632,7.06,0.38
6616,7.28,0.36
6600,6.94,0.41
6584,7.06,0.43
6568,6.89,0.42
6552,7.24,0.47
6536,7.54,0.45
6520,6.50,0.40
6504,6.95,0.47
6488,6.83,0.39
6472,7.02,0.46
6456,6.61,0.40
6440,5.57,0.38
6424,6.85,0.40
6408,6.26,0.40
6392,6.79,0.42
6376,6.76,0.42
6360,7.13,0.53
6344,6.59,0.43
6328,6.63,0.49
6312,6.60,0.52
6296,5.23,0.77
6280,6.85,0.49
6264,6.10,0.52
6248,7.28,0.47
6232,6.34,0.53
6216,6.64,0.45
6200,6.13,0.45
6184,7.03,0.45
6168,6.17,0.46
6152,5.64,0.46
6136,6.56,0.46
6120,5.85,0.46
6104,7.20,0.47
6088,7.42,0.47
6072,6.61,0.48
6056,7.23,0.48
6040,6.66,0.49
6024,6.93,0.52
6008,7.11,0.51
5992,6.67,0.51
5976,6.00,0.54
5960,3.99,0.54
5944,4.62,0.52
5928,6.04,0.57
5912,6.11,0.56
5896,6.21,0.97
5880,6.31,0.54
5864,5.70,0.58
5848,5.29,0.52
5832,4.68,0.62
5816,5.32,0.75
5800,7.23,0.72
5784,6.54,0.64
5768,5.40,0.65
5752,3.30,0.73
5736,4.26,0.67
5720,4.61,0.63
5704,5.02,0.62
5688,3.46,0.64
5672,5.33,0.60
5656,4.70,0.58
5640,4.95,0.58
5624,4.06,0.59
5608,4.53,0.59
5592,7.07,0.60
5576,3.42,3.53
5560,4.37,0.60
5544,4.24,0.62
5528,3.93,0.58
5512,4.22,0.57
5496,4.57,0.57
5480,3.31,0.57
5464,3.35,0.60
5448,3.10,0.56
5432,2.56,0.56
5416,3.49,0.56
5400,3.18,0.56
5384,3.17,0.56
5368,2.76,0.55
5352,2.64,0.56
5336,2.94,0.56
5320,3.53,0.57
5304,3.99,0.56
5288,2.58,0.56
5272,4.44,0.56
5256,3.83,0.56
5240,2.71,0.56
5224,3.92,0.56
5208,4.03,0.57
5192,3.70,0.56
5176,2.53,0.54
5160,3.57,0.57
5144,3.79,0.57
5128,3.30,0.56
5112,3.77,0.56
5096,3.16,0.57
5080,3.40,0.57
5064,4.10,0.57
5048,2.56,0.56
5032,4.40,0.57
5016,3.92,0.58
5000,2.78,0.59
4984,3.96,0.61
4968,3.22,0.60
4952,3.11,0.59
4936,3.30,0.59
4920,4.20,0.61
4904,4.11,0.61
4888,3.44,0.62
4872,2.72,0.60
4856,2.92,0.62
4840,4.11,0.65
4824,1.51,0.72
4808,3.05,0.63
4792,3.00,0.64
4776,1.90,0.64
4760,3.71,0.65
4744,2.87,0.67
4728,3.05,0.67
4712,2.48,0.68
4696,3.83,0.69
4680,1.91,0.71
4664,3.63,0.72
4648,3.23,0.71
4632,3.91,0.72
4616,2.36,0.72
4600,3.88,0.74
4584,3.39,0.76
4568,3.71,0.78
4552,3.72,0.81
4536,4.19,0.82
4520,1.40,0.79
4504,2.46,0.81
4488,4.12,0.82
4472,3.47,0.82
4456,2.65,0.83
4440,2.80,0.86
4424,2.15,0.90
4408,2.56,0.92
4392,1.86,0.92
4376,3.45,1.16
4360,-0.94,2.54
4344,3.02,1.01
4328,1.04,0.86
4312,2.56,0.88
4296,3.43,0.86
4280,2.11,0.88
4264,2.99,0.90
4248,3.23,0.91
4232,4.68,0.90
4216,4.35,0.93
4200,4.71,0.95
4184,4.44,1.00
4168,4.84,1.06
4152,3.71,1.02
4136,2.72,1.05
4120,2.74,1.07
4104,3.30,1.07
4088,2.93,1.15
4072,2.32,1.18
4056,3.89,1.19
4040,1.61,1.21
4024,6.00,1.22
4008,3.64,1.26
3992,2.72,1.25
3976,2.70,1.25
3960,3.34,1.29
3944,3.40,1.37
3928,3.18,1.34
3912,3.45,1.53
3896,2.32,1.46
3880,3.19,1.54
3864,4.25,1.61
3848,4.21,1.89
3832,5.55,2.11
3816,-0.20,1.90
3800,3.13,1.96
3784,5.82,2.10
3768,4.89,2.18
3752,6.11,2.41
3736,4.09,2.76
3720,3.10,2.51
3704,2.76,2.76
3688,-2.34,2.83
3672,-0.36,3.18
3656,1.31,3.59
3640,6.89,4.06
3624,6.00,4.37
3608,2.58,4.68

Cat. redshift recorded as 0.50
